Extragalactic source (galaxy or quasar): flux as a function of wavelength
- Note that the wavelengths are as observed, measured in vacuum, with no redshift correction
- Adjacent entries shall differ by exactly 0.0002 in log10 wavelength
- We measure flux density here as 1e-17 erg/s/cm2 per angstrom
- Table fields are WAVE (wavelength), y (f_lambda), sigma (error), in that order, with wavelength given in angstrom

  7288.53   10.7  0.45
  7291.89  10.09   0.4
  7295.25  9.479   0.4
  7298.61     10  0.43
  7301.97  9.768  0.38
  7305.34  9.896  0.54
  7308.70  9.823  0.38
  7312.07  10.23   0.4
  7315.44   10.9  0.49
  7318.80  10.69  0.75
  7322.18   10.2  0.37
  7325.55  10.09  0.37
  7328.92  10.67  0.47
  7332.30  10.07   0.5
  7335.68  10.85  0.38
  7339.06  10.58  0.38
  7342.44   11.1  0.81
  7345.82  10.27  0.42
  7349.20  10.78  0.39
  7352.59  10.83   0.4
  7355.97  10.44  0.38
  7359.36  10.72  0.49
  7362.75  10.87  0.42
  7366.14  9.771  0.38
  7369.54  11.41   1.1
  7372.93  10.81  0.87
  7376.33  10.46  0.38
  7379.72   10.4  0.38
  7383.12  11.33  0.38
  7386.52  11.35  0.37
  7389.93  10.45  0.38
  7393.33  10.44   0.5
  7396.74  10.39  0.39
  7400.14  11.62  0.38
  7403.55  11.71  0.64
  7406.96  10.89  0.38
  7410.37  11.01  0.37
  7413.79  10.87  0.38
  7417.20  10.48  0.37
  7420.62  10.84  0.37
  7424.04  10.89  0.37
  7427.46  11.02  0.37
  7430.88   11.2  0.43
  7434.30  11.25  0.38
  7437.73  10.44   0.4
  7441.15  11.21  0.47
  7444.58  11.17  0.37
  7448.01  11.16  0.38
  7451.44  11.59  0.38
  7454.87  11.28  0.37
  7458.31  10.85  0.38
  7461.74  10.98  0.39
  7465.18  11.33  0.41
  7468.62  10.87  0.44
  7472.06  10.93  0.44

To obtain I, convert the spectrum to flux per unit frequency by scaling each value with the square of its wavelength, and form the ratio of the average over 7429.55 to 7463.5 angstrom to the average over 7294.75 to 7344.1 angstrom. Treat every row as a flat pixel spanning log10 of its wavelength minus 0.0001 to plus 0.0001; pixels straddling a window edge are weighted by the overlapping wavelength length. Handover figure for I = 1.12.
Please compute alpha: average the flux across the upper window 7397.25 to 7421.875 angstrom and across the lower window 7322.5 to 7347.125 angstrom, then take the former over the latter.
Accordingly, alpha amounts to 1.1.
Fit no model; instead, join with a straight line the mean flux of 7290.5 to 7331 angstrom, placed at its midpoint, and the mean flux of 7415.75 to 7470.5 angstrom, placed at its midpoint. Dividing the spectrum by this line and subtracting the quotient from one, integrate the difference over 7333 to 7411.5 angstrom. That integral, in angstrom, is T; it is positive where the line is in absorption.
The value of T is -1.71 angstrom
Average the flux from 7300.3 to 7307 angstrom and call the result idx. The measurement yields 9.82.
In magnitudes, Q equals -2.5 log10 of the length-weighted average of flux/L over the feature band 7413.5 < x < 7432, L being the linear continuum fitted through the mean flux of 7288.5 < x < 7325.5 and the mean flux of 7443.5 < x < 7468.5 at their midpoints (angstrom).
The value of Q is 0.01 mag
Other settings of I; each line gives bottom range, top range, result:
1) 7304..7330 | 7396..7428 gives 1.09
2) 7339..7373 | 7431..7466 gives 1.07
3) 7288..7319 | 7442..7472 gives 1.15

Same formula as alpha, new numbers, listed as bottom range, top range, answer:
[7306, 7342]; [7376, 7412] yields 1.05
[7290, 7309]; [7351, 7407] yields 1.10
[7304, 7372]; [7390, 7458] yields 1.05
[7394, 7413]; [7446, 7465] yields 1.01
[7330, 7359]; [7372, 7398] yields 1.01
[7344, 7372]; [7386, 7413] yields 1.03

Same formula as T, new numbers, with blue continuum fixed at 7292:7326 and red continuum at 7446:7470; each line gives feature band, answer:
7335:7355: -0.7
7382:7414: -0.8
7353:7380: -0.3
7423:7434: -0.1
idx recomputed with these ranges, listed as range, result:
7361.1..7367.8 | 10.3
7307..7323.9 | 10.4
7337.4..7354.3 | 10.7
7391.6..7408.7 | 11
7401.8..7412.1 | 11.2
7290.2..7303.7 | 9.83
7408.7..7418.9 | 10.8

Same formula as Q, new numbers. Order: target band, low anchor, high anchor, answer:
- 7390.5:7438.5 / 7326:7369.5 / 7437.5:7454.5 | 0.01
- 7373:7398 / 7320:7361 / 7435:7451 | 0.01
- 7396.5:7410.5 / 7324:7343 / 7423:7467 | -0.03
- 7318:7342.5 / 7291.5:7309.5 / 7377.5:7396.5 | -0.04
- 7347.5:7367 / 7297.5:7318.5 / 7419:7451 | -0.01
